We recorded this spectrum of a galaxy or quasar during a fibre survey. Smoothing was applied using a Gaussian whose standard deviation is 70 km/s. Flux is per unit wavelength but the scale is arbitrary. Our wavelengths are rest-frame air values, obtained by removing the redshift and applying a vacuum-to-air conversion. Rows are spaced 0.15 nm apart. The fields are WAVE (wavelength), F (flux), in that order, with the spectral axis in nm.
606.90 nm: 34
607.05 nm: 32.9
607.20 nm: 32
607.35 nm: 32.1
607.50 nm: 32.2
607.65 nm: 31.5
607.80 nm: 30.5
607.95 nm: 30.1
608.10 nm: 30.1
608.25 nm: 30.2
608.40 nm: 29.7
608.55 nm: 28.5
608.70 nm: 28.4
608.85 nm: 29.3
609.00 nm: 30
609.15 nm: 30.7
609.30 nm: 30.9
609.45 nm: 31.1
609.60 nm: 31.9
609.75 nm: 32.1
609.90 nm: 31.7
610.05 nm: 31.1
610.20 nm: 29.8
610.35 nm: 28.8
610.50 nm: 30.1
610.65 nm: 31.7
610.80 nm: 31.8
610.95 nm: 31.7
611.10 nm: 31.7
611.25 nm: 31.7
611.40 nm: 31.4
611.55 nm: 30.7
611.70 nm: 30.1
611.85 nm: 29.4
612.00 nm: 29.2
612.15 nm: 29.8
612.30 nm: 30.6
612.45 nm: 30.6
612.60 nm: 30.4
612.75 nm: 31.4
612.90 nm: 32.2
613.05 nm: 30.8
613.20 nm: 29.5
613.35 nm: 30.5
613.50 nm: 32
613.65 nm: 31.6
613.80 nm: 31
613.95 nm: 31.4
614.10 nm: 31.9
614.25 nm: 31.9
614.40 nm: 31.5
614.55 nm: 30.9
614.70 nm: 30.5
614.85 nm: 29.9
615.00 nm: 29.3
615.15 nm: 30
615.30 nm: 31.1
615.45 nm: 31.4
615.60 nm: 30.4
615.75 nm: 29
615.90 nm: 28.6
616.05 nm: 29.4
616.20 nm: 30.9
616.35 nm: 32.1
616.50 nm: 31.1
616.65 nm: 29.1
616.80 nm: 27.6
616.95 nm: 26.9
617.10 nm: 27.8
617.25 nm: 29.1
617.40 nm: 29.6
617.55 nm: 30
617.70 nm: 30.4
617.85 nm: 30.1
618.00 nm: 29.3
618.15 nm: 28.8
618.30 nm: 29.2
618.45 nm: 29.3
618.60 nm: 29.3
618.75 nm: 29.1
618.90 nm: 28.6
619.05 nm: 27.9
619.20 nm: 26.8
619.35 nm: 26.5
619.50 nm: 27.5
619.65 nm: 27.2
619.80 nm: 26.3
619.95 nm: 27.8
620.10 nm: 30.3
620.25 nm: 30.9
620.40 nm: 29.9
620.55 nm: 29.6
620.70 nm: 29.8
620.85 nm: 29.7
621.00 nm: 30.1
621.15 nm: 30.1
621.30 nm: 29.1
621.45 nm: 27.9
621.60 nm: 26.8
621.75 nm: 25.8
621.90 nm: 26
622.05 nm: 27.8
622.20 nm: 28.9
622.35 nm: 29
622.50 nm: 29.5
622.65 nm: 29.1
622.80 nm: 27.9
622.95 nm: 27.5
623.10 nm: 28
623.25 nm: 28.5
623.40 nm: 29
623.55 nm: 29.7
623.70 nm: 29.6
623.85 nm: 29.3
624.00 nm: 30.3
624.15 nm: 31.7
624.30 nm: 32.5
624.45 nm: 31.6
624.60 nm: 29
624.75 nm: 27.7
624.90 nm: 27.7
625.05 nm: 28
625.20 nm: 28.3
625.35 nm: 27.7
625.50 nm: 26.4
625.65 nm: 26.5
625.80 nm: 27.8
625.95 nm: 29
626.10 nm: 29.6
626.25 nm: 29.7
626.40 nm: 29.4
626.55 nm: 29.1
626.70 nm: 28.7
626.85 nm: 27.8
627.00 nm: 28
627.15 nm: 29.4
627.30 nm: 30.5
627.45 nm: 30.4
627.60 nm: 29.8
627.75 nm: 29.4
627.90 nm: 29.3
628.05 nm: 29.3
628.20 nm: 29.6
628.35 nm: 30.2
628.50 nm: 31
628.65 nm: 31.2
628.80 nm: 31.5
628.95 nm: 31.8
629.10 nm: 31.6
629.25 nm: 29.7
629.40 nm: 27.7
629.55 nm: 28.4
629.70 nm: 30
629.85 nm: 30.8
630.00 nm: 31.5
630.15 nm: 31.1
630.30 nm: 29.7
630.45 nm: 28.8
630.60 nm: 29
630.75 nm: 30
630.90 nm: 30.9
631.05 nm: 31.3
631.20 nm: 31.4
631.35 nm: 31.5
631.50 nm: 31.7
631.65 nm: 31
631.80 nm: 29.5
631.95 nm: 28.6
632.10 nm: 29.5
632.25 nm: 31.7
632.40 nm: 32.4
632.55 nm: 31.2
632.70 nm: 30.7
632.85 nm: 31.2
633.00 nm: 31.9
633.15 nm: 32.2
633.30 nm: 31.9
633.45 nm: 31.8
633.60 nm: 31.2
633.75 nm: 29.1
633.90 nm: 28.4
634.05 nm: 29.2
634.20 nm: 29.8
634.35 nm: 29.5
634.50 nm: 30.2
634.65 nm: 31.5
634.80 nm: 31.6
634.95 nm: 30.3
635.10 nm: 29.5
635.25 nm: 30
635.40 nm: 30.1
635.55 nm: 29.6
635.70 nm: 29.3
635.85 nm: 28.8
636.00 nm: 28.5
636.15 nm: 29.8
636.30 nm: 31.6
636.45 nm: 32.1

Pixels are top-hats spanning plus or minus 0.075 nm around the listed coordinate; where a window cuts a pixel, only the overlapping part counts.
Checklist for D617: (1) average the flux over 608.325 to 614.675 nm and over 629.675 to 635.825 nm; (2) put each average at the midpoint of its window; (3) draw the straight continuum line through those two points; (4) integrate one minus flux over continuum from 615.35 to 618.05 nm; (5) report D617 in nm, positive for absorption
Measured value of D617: 0.09 nm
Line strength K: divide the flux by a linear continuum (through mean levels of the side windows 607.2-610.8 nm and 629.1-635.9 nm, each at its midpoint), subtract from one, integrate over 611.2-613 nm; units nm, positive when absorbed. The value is 0.00 nm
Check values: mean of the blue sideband 30.6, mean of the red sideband 30.4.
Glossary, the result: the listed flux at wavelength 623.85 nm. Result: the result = 29.3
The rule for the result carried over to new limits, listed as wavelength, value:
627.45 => 30.4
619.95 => 27.8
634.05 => 29.2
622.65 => 29.1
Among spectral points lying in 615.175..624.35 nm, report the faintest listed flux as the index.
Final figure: 25.8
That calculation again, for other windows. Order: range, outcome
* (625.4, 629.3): 26.4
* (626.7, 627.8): 27.8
